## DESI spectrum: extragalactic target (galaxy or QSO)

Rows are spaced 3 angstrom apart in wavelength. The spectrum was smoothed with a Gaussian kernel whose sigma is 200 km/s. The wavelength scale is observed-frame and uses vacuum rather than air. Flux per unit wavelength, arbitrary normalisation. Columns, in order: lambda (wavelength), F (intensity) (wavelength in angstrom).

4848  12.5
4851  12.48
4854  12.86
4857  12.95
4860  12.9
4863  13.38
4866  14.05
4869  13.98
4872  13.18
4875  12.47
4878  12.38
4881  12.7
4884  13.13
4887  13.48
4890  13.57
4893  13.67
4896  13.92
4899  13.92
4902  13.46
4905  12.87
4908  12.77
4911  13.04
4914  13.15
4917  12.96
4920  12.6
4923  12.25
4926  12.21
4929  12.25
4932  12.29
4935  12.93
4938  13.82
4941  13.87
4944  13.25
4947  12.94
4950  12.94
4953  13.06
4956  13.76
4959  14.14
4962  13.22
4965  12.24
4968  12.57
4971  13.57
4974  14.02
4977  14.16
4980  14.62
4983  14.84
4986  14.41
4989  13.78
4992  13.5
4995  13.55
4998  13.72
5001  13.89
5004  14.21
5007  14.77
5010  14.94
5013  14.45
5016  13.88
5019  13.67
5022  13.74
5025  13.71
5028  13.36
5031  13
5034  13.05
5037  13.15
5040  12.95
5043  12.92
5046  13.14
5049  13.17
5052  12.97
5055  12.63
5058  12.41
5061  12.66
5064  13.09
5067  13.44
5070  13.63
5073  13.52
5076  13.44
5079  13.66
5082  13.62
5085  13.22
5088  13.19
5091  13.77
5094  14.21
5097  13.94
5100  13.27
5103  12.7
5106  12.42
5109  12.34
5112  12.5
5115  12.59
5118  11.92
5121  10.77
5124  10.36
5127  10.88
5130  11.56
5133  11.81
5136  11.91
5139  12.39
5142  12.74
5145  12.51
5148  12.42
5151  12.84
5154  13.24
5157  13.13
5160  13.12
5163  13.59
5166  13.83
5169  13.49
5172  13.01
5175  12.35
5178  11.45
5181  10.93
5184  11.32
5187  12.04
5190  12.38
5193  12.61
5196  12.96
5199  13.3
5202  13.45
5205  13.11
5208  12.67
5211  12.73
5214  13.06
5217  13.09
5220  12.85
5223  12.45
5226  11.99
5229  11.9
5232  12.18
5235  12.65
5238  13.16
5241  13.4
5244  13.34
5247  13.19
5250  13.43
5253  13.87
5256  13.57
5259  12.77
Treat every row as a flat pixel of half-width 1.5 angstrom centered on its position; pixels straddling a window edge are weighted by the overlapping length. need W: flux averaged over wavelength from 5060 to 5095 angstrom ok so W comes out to 13.5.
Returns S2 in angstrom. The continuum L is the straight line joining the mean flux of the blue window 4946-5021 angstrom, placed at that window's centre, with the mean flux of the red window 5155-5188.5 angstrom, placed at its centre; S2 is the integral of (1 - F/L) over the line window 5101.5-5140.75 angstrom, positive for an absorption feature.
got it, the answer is 3.2 angstrom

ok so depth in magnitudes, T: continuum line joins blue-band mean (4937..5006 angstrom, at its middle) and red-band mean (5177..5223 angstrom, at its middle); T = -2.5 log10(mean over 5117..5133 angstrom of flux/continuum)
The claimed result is 0.16 mag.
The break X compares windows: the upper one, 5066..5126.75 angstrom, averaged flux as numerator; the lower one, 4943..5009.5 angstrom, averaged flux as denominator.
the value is 0.94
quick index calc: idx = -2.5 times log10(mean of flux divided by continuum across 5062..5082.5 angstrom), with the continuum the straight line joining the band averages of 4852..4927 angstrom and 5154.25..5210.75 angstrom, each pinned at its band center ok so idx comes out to -0.049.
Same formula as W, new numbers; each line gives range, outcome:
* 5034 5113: 13.2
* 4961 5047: 13.7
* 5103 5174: 12.4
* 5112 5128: 11.4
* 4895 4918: 13.3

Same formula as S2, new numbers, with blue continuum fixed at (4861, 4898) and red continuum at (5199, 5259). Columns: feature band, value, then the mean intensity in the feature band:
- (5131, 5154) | 1.12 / 12.4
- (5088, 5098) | -0.58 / 13.9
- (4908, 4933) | 1.27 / 12.6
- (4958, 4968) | 0.14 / 13.1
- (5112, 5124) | 1.28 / 11.7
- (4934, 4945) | -0.20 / 13.5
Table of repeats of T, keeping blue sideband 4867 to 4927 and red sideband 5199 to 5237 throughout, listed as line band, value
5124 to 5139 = 0.12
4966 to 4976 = -0.03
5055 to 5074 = -0.02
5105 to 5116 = 0.03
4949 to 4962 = -0.04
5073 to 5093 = -0.05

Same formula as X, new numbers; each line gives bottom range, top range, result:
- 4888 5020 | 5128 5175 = 0.94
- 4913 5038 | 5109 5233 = 0.92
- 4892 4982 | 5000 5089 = 1.02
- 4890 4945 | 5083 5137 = 0.95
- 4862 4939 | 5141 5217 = 0.97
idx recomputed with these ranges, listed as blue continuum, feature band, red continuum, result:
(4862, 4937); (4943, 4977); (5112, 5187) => -0.03 mag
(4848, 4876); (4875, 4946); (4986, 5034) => 0.03 mag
